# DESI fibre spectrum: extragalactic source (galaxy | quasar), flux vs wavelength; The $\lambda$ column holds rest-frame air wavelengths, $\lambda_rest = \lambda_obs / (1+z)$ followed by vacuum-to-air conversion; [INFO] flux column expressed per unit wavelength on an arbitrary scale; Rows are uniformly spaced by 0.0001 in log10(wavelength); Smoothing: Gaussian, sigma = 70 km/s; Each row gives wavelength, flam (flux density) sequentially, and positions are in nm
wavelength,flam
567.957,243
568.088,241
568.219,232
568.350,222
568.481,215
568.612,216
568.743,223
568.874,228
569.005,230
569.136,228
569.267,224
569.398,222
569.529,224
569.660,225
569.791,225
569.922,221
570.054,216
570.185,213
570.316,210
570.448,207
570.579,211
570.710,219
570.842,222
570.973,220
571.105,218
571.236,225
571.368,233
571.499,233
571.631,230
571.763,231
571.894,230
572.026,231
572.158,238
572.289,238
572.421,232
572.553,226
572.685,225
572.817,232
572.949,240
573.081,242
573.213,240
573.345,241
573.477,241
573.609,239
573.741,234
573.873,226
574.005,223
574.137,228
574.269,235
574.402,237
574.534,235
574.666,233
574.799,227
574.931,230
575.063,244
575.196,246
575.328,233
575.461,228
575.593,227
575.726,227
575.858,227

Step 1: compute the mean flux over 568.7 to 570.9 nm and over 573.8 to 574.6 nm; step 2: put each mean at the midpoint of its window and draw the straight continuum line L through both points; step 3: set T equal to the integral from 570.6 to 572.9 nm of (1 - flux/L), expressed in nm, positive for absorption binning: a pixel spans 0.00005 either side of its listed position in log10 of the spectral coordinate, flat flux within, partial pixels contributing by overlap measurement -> -0.03 nm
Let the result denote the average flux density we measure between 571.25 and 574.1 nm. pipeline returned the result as 233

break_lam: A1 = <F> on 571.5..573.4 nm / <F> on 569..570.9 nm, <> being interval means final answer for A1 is 1.1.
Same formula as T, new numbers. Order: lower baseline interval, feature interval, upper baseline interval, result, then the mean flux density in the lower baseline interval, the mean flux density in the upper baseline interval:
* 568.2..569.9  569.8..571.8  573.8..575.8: 0.05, 224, 232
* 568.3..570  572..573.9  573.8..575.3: -0.04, 223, 233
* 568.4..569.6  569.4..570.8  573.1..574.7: 0.05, 223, 235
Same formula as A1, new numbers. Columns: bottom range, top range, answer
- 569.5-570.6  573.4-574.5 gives 1.07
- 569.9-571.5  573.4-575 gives 1.06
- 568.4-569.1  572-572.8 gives 1.04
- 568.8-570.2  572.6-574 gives 1.05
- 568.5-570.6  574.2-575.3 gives 1.07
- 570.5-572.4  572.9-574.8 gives 1.03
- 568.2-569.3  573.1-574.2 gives 1.05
